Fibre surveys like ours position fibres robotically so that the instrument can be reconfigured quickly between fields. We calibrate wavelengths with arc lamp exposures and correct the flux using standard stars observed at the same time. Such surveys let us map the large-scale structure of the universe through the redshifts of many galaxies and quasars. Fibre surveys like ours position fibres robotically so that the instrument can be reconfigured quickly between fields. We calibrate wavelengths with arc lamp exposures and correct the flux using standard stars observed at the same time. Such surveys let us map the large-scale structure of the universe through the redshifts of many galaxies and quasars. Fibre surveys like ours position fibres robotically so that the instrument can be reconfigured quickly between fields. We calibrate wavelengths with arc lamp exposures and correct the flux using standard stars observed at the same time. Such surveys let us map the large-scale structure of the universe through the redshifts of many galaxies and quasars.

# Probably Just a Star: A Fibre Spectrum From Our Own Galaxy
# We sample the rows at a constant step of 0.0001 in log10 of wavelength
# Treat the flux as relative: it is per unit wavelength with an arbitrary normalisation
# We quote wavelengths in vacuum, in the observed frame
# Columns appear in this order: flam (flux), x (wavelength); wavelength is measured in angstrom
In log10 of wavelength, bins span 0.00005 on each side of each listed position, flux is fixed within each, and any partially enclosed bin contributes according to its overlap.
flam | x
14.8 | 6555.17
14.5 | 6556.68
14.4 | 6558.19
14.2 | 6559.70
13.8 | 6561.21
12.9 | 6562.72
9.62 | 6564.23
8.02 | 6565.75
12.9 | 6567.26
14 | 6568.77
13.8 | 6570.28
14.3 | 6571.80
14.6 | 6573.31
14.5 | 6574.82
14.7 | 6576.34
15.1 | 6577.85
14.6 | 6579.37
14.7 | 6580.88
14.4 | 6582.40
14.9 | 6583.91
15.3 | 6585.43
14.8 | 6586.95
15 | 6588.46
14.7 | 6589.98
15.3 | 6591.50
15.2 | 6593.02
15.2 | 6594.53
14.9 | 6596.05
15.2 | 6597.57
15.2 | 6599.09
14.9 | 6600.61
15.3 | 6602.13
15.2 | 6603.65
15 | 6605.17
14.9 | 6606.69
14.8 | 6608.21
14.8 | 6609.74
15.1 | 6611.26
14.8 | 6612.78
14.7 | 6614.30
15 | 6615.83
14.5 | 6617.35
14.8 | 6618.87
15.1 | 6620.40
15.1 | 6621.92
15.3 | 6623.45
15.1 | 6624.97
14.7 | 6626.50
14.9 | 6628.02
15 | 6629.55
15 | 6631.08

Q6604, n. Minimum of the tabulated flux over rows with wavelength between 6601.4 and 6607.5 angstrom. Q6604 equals 14.9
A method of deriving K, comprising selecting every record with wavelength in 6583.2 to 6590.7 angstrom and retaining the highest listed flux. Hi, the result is 15.3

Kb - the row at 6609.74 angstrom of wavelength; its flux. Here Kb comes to 14.8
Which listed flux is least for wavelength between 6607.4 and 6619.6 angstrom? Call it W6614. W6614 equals 14.5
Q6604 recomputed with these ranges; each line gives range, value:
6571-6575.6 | 14.3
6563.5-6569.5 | 8.02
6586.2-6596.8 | 14.7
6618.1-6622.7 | 14.8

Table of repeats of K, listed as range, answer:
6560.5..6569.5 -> 14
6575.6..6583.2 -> 15.1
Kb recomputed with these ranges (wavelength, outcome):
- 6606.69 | 14.9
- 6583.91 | 14.9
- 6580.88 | 14.7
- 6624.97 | 15.1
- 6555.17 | 14.8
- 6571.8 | 14.3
